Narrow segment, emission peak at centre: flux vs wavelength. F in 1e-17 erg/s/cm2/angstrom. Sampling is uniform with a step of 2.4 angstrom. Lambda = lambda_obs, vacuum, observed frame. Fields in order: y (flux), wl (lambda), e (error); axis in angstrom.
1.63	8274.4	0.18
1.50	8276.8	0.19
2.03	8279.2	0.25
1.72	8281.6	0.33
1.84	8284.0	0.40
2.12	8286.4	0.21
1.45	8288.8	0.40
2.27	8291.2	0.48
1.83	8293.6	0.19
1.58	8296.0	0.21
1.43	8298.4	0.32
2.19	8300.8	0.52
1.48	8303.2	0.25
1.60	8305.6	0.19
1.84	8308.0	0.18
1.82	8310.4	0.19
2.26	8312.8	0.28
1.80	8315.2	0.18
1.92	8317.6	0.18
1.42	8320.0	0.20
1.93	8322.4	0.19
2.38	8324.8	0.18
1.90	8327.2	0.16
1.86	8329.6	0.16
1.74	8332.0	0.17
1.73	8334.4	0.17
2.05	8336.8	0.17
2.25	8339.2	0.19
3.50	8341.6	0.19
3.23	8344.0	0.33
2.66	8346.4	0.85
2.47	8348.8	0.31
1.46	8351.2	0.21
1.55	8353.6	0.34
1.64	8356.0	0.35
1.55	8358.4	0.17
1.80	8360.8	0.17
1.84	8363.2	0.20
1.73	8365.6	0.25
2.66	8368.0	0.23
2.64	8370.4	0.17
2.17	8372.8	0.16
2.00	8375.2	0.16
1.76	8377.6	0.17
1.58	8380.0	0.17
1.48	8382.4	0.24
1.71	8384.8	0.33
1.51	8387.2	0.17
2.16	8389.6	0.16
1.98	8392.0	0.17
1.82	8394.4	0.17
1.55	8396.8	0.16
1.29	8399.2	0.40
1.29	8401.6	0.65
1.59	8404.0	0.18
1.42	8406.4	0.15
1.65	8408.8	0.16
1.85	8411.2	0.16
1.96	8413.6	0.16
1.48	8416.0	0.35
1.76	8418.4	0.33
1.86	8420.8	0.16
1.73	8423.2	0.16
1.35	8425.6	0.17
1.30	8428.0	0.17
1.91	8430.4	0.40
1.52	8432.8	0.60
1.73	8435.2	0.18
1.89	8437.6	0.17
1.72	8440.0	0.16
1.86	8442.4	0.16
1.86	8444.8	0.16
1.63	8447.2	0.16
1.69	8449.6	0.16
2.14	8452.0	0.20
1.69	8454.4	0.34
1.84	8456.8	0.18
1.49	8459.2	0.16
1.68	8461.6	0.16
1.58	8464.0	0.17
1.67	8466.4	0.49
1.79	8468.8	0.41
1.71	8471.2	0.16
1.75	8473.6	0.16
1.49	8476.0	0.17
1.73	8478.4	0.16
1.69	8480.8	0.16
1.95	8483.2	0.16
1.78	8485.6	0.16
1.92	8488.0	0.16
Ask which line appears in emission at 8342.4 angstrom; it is H-alpha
